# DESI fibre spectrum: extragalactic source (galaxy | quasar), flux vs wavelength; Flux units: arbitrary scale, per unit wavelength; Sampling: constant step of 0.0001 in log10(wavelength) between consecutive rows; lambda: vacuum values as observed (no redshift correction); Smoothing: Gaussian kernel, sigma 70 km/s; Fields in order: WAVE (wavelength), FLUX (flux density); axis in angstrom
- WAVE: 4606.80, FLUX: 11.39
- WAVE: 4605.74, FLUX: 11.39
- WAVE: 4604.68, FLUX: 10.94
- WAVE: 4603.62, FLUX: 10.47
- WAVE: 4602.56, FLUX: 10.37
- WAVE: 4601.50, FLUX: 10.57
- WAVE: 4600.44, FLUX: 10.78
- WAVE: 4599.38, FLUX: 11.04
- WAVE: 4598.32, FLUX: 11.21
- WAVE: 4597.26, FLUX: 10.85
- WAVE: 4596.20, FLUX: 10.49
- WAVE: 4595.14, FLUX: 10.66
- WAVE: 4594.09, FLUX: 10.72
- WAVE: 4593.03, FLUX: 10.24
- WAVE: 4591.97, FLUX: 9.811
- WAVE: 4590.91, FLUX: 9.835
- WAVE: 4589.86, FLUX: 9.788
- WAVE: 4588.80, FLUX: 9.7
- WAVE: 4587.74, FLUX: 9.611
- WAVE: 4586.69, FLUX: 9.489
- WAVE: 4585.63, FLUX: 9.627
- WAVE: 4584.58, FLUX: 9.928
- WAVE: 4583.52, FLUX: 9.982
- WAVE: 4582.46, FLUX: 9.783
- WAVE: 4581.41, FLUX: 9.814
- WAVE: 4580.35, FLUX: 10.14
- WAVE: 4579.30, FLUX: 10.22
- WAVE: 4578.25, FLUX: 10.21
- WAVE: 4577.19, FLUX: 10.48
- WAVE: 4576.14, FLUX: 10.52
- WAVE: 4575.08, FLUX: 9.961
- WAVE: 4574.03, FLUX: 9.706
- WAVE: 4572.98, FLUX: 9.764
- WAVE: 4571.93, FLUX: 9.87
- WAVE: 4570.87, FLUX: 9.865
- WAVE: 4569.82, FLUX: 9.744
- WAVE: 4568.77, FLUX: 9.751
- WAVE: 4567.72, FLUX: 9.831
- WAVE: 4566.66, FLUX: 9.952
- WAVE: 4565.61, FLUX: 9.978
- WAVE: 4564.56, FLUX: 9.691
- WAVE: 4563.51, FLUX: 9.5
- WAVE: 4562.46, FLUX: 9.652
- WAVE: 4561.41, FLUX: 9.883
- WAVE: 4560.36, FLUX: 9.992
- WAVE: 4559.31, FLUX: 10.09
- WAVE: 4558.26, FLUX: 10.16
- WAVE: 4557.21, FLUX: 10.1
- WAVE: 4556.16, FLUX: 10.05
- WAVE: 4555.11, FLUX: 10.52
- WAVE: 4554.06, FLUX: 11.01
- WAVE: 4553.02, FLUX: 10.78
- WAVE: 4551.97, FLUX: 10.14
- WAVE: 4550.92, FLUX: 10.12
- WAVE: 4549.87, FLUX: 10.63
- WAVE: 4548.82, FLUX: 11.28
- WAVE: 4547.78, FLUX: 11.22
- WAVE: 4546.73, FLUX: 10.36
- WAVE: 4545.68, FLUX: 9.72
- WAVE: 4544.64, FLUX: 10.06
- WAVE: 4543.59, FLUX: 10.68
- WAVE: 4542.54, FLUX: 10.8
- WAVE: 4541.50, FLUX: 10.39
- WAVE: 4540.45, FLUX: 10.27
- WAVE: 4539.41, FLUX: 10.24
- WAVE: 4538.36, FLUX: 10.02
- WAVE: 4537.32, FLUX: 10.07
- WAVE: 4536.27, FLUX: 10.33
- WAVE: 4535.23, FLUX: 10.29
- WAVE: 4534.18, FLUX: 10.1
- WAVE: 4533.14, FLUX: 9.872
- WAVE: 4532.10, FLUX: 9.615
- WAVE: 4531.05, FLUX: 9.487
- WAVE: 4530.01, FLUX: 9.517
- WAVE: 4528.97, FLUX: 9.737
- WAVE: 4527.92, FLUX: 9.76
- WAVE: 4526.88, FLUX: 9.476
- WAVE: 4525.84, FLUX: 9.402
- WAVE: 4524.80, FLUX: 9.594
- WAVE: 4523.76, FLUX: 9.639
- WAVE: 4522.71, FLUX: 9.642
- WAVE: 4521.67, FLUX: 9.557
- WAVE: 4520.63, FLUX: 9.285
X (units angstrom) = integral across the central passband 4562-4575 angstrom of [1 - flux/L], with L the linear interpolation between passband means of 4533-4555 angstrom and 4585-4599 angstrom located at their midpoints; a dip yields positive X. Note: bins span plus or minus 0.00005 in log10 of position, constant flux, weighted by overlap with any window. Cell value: 0.6 angstrom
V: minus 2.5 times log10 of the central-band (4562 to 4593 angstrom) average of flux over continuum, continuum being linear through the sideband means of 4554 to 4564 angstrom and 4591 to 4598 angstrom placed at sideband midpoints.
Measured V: 0.04 mag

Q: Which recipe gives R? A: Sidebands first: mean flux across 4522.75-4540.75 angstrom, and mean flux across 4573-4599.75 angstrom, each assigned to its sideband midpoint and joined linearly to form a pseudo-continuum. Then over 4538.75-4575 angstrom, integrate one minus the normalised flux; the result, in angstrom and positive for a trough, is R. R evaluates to -0.7 angstrom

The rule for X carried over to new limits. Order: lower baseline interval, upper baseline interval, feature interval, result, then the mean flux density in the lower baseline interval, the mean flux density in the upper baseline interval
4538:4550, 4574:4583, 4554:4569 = 0.4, 10.5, 10.1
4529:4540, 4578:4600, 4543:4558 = -0.7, 9.95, 10.2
